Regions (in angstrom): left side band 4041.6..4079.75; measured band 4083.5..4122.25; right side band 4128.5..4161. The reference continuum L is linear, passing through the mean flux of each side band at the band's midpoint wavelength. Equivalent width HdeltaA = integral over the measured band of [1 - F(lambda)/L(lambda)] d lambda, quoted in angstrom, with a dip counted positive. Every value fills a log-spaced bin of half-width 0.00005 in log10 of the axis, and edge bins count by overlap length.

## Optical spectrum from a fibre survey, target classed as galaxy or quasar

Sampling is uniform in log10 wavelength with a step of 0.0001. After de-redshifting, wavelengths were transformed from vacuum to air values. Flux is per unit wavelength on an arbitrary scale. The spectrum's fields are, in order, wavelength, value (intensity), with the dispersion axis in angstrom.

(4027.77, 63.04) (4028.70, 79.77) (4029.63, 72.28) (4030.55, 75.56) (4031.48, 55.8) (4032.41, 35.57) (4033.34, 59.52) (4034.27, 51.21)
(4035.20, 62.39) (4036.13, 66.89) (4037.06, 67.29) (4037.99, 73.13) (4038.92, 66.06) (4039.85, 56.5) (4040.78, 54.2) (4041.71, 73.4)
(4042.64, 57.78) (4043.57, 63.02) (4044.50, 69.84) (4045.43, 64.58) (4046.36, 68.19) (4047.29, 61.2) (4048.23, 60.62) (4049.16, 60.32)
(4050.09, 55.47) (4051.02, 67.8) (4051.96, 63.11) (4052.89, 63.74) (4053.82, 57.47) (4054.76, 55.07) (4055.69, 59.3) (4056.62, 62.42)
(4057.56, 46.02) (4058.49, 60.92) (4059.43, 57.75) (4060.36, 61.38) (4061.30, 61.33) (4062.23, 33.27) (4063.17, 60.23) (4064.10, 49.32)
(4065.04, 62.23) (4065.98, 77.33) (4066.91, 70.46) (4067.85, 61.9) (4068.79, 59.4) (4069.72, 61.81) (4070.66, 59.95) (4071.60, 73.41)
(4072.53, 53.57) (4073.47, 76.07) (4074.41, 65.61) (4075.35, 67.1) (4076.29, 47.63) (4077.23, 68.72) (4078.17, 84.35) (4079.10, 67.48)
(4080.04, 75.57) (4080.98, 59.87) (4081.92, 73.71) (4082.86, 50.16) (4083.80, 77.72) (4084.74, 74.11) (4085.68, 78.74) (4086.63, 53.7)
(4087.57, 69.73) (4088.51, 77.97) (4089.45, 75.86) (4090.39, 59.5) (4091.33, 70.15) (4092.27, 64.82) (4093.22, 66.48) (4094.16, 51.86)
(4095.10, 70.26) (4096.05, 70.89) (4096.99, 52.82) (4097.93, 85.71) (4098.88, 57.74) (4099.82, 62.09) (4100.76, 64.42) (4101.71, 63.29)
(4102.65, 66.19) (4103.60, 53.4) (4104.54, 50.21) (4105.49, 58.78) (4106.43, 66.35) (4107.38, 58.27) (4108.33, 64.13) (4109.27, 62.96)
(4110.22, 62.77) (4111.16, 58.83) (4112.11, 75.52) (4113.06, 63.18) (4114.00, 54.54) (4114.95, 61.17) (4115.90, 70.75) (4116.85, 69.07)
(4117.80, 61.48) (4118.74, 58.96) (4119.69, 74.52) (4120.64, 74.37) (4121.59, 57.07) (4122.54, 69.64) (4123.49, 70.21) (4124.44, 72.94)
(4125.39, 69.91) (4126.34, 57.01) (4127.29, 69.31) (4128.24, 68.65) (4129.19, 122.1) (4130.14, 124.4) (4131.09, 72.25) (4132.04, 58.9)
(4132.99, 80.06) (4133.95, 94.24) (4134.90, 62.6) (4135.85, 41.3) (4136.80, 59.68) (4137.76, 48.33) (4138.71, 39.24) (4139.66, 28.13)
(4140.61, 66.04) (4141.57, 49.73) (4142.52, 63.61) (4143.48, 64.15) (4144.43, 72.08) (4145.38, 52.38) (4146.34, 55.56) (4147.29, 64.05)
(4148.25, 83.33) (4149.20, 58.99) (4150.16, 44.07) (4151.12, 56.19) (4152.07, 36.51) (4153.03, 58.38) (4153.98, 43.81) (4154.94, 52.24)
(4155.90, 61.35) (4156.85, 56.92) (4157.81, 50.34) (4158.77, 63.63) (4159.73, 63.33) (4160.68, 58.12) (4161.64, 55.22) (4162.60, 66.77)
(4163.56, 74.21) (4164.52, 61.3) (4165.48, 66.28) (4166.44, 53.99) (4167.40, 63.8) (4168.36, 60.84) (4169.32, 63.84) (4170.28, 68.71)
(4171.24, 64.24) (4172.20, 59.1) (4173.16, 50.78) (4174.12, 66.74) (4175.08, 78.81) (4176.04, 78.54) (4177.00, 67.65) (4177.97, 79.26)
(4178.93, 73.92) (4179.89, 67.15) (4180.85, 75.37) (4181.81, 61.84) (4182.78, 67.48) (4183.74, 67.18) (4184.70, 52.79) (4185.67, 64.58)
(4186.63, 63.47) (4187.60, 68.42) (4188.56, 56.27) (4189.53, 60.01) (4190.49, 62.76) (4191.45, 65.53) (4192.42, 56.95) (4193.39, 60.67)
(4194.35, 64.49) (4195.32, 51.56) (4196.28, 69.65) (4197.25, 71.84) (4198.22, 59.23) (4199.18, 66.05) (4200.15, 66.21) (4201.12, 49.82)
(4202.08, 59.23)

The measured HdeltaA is -1.9 angstrom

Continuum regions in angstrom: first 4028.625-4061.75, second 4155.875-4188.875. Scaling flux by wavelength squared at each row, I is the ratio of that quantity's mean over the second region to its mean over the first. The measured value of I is 1.11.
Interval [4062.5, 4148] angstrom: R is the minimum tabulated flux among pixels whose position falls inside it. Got 28.13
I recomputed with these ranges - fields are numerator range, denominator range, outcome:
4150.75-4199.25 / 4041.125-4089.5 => 1.04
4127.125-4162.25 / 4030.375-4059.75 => 1.07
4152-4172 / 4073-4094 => 0.91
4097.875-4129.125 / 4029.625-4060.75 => 1.10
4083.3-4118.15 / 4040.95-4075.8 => 1.08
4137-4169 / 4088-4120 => 0.92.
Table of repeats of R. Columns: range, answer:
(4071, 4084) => 47.63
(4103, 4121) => 50.21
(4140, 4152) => 44.07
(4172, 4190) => 50.78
